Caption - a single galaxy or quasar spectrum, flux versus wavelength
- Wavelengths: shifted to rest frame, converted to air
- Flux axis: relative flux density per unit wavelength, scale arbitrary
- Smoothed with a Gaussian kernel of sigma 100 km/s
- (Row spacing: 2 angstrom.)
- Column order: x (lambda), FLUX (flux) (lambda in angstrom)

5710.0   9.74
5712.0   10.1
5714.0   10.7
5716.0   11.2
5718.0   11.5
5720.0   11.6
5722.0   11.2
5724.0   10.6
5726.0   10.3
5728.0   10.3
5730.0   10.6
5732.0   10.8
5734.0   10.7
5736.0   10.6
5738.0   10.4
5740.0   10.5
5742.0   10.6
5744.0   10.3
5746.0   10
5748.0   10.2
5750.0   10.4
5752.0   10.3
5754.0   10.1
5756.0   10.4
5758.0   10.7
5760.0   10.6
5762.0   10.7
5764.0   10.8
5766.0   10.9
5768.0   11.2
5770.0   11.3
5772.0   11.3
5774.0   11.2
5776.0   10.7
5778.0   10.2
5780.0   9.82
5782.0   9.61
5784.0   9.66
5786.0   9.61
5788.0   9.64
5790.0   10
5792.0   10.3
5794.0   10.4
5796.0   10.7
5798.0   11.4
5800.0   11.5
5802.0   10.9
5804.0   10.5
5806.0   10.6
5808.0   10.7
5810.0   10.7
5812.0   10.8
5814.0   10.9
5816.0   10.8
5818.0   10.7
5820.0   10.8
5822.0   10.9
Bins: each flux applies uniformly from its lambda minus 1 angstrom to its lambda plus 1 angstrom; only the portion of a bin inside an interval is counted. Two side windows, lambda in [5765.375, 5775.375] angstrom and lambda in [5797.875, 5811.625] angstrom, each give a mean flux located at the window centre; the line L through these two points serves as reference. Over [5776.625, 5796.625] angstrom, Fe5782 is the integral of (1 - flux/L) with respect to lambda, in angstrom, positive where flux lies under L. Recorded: 1.9 angstrom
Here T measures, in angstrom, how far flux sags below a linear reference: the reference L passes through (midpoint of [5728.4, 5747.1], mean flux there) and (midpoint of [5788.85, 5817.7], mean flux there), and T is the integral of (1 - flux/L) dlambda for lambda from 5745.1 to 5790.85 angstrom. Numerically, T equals 0.8 angstrom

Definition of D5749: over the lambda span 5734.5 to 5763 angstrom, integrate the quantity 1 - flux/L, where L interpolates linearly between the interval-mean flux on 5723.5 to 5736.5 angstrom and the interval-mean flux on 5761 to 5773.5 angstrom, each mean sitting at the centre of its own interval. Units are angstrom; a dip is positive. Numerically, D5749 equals 1.0 angstrom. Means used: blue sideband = 10.6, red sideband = 11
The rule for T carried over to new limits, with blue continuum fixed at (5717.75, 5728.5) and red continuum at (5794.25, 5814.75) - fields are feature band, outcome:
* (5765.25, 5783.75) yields 0.38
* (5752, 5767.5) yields 0.40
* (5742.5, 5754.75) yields 0.74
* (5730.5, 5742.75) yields 0.33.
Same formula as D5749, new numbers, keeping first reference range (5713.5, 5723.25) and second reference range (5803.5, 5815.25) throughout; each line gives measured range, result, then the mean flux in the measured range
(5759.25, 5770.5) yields 0.1 angstrom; 10.9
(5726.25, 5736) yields 0.5 angstrom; 10.6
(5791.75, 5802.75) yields -0.1 angstrom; 10.9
